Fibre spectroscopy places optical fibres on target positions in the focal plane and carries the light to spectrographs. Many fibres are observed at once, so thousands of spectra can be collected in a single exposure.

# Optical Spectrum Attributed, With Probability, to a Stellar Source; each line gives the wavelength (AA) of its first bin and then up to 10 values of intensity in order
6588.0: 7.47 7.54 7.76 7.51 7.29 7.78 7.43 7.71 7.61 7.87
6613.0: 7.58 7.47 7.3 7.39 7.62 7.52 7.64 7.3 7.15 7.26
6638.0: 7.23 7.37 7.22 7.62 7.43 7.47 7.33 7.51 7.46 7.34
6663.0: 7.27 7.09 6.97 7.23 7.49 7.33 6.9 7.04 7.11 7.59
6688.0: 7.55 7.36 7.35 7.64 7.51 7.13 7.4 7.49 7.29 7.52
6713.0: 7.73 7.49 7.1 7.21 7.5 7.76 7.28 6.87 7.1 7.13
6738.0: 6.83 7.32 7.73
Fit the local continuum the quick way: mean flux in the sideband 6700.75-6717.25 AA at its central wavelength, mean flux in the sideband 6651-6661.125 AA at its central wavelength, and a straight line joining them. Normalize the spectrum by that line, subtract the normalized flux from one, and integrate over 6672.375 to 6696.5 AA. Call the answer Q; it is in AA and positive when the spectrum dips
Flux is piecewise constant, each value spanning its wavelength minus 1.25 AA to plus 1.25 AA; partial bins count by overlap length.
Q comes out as 0.35 AA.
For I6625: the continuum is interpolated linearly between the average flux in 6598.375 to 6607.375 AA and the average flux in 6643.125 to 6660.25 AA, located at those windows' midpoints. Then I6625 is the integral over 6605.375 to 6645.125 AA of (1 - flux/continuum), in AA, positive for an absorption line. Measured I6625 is 0.4 AA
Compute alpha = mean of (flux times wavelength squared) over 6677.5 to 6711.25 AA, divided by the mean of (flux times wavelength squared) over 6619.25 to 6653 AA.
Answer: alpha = 1.01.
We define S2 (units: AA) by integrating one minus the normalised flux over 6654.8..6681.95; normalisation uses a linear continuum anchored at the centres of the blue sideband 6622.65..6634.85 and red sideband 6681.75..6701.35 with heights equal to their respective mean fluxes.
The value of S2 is 0.7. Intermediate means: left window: 7.42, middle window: 7.23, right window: 7.41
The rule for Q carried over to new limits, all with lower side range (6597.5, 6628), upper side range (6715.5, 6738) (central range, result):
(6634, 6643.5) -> 0.3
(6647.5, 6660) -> 0.0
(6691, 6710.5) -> -0.3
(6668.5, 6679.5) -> 0.3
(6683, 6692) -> -0.1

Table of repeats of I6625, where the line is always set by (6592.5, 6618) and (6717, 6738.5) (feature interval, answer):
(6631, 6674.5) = 0.7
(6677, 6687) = 0.2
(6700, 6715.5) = -0.4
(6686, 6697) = -0.2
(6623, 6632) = 0.0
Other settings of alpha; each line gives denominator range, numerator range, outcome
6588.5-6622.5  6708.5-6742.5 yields 1.00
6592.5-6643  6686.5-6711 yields 1.02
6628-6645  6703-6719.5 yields 1.04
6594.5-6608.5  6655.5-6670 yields 0.98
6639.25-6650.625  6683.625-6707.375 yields 1.02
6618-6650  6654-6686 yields 0.99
